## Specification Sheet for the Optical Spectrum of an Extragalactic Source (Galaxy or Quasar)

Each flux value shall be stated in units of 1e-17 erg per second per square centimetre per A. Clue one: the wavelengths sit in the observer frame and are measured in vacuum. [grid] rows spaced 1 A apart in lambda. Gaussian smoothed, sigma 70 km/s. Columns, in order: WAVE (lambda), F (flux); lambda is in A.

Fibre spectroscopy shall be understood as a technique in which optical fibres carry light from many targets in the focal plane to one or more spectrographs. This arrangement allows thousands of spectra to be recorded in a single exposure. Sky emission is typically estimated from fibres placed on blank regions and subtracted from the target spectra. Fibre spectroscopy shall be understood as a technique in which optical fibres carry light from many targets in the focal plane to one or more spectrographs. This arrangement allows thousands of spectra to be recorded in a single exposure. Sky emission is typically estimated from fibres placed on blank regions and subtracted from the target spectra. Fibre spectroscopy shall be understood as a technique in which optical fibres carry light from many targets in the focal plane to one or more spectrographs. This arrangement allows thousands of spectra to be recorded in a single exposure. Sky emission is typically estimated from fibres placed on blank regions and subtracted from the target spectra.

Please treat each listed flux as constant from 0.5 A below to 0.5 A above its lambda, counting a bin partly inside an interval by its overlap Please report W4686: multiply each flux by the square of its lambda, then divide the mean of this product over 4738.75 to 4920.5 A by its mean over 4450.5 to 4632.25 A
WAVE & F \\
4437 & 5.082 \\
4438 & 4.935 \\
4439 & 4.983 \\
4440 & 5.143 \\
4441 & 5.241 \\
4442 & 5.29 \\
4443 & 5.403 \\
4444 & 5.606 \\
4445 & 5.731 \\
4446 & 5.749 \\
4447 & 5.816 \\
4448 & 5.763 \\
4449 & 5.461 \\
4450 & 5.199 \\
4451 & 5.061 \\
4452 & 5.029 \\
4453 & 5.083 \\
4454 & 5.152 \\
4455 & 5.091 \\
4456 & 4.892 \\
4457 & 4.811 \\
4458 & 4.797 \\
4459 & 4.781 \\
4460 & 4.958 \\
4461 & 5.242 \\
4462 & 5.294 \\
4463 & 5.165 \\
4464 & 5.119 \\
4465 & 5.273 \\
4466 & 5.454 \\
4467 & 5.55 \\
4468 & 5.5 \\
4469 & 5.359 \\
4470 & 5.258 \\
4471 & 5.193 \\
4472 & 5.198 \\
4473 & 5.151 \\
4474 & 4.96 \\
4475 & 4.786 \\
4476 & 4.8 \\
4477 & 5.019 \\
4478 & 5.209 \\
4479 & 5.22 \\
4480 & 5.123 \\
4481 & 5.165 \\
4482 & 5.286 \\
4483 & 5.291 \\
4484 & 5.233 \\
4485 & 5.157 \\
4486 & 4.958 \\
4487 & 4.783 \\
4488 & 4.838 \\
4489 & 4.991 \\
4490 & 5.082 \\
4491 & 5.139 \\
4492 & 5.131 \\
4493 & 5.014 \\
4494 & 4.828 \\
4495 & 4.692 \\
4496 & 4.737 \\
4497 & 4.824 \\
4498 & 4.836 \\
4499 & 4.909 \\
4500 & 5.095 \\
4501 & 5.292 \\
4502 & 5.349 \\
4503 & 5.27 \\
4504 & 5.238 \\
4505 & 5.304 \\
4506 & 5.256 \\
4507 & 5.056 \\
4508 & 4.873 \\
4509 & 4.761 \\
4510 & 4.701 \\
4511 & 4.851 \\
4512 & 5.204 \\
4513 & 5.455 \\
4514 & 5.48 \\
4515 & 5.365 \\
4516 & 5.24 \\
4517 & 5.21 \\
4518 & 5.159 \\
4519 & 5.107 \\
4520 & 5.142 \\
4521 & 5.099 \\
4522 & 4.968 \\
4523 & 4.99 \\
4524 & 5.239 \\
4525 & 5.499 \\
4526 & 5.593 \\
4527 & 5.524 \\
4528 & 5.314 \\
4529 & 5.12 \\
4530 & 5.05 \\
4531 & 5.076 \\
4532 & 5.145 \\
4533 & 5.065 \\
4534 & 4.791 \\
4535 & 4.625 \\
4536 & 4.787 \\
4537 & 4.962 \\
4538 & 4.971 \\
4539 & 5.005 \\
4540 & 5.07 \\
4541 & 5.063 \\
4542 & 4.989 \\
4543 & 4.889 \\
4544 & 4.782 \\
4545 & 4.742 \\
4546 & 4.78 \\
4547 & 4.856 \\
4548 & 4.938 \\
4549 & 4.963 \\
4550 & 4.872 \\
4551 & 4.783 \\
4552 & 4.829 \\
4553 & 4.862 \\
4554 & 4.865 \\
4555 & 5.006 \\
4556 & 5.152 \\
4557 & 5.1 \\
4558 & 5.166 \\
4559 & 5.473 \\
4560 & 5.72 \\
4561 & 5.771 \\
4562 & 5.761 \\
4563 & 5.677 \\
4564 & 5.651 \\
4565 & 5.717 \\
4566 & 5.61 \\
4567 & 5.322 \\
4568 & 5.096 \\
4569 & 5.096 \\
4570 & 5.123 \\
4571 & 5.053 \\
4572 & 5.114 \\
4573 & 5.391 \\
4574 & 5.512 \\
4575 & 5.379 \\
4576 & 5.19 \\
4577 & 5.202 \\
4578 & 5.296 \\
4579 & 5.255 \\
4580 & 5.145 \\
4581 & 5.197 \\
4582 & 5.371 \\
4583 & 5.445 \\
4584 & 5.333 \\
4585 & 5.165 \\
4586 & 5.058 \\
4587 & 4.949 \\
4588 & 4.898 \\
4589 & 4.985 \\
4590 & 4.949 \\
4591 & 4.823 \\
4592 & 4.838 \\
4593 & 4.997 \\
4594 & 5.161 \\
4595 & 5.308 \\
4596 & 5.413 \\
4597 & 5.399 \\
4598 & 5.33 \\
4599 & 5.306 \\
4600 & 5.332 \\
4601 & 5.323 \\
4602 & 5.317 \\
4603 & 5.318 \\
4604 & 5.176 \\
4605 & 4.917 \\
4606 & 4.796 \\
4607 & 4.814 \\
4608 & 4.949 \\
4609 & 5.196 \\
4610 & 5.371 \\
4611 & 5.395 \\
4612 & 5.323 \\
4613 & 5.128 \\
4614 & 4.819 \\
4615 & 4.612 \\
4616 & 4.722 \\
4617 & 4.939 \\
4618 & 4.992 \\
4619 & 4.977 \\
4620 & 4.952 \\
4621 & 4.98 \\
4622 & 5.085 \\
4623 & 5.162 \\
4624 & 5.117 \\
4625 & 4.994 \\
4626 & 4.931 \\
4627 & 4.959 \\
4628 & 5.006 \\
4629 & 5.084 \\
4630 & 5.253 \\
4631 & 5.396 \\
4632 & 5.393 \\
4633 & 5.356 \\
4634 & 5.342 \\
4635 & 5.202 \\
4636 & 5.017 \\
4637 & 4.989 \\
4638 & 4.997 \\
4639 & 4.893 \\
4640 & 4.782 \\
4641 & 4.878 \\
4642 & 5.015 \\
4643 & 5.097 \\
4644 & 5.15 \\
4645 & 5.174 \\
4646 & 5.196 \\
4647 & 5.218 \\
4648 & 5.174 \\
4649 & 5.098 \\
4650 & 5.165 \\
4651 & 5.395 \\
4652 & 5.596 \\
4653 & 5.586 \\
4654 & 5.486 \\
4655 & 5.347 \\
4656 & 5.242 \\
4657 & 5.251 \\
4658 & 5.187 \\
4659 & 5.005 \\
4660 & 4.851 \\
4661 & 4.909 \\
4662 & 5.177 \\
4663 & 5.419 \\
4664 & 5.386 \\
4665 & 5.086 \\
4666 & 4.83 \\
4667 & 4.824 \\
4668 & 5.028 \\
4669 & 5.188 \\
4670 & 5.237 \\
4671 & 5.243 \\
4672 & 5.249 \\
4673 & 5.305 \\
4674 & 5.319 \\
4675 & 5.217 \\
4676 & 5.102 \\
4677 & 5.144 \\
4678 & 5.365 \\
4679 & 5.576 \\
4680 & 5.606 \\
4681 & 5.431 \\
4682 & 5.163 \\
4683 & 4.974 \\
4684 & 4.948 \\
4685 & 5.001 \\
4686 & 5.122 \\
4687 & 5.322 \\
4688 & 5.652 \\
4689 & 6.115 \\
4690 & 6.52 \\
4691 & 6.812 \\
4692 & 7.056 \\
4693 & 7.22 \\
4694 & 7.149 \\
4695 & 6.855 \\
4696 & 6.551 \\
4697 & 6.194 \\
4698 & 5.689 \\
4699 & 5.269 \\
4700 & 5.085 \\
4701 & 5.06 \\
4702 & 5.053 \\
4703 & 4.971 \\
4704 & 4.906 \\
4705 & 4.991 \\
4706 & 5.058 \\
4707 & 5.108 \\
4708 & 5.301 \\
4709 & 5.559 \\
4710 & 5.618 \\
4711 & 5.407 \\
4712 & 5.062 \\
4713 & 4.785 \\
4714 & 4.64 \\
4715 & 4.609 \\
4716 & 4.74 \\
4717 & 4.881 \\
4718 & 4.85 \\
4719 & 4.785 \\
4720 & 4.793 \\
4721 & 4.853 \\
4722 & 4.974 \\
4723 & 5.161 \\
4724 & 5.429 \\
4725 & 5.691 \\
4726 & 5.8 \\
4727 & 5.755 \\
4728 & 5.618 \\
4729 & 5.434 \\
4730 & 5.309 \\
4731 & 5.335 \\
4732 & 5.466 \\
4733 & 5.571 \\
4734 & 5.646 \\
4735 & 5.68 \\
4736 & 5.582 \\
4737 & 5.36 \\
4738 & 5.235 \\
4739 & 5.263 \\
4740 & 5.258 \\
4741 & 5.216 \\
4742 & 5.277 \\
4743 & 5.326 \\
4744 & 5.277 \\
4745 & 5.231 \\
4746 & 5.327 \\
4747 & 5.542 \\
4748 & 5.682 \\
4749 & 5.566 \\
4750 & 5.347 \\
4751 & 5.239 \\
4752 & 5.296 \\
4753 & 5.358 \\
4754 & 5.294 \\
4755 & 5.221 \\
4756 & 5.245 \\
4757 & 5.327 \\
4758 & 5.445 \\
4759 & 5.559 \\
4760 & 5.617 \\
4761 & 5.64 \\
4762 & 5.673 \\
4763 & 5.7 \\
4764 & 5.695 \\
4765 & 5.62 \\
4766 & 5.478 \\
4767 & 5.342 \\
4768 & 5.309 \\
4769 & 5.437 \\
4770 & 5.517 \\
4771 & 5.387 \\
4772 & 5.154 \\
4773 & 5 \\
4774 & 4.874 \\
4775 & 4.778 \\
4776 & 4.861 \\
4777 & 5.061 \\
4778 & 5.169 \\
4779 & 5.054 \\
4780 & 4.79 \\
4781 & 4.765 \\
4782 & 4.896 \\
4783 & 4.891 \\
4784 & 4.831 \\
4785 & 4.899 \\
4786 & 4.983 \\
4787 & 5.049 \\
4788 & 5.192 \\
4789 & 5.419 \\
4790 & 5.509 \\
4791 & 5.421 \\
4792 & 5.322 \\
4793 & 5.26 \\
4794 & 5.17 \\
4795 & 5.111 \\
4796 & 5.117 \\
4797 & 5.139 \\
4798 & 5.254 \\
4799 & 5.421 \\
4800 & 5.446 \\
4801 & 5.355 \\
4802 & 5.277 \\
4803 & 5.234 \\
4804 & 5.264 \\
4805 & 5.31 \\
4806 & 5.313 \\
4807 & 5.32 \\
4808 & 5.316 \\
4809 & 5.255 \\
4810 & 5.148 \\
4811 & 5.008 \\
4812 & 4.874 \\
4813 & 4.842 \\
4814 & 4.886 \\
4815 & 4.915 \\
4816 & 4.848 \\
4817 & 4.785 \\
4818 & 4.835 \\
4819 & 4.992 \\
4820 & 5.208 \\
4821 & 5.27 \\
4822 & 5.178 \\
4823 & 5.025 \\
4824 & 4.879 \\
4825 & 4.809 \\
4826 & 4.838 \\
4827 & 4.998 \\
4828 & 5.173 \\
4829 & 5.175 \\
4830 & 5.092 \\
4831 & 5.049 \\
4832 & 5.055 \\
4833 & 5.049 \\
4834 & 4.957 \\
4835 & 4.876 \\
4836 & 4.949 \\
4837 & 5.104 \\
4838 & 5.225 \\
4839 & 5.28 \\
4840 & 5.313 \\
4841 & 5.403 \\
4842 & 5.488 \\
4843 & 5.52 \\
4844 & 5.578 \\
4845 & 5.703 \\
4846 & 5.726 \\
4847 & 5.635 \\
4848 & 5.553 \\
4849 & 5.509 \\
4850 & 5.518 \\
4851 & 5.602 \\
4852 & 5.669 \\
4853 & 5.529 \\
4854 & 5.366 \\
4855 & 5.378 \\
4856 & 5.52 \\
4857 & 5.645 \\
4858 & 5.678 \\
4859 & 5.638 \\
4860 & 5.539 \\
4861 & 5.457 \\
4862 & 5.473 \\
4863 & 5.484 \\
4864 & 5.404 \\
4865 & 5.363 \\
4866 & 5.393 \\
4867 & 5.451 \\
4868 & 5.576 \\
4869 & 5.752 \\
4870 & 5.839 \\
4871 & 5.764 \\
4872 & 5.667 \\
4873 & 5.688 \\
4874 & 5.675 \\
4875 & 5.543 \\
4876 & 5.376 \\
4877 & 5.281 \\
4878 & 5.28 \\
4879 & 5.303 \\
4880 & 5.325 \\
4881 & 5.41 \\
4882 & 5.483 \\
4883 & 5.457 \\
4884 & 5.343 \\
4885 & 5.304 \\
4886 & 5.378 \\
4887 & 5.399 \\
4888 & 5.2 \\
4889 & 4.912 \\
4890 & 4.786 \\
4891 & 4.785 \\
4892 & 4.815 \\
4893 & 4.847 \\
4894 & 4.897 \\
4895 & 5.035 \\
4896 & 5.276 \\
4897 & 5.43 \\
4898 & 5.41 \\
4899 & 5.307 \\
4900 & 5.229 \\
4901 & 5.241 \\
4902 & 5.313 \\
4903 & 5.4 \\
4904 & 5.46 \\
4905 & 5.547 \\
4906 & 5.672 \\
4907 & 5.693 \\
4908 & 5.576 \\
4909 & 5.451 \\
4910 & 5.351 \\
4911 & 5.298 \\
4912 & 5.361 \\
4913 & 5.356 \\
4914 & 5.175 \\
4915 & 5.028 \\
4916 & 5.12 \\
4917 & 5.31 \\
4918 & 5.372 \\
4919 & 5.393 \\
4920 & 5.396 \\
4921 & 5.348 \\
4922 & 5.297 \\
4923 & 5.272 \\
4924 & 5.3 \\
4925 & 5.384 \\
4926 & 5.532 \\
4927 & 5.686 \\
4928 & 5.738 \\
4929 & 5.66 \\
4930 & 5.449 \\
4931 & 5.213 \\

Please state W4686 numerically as 1.17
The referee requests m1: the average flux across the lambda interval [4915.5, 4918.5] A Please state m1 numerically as 5.27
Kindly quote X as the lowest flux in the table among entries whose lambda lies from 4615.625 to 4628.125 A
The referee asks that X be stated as 4.722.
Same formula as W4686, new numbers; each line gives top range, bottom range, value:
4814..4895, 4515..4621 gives 1.17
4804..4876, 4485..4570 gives 1.19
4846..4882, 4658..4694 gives 1.10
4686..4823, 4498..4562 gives 1.15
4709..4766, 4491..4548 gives 1.16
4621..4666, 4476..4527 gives 1.07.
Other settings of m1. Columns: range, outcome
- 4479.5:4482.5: 5.19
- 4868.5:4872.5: 5.76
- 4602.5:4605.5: 5.14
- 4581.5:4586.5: 5.27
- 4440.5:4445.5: 5.45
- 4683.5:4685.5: 4.97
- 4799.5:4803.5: 5.33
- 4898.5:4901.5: 5.26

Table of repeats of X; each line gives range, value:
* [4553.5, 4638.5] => 4.612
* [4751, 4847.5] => 4.765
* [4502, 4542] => 4.625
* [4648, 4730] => 4.609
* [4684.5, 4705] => 4.906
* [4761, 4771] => 5.309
